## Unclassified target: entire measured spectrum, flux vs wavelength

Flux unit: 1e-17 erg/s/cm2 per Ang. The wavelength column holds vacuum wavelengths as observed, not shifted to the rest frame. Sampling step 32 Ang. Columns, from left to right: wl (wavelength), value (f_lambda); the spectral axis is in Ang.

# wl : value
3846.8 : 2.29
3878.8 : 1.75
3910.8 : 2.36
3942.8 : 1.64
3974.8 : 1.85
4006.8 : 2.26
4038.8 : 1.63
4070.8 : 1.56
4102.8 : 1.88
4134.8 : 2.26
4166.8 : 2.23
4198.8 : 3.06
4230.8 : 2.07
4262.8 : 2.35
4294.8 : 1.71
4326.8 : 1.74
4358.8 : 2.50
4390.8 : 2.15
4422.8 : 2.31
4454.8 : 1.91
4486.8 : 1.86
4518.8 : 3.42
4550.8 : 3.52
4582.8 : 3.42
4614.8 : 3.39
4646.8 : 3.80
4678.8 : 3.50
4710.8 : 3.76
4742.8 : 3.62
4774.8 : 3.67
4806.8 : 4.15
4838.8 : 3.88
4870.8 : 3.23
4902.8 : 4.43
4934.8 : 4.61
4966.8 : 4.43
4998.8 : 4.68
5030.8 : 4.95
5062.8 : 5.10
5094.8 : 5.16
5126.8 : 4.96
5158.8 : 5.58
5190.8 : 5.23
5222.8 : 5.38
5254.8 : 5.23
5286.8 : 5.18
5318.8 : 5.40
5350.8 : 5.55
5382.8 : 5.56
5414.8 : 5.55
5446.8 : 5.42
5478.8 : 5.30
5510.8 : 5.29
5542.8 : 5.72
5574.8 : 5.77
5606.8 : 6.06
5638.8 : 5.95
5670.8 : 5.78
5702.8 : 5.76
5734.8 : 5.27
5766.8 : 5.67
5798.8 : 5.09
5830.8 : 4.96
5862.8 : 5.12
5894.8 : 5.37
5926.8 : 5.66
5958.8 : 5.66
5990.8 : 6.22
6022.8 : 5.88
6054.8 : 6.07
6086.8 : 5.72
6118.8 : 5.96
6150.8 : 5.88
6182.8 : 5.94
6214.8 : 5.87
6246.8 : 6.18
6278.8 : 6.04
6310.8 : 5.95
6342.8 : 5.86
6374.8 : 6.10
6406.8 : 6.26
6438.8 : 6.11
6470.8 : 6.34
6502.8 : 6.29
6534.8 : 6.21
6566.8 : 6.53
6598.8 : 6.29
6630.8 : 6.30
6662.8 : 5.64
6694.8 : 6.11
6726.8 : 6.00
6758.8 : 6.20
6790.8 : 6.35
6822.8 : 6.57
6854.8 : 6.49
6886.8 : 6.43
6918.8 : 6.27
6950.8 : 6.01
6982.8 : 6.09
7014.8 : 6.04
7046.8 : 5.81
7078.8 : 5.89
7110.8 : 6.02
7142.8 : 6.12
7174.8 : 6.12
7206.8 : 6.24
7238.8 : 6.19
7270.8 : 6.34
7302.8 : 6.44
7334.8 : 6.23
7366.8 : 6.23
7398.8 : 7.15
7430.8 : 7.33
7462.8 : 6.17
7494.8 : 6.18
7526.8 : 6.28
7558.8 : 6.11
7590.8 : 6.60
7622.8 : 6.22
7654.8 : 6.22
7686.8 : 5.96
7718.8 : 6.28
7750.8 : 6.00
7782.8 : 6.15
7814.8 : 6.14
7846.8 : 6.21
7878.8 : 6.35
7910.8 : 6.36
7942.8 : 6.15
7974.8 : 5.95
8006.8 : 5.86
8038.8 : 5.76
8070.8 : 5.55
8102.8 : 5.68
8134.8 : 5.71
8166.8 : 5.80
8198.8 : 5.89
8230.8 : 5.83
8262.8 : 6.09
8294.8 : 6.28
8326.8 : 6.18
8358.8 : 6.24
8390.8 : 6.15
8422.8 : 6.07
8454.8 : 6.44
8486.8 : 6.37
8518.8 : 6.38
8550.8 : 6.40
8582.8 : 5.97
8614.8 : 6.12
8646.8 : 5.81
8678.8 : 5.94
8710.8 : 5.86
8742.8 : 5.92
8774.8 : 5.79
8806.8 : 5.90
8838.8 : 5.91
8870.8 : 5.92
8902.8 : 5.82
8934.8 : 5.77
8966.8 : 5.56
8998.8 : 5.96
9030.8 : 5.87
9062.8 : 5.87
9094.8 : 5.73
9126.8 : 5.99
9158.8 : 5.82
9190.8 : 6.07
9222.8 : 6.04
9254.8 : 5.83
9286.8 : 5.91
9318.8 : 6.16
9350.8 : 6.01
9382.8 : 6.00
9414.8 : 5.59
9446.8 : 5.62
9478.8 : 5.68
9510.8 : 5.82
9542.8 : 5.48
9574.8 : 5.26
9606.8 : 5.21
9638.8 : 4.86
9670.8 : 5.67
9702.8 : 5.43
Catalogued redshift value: 0.129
